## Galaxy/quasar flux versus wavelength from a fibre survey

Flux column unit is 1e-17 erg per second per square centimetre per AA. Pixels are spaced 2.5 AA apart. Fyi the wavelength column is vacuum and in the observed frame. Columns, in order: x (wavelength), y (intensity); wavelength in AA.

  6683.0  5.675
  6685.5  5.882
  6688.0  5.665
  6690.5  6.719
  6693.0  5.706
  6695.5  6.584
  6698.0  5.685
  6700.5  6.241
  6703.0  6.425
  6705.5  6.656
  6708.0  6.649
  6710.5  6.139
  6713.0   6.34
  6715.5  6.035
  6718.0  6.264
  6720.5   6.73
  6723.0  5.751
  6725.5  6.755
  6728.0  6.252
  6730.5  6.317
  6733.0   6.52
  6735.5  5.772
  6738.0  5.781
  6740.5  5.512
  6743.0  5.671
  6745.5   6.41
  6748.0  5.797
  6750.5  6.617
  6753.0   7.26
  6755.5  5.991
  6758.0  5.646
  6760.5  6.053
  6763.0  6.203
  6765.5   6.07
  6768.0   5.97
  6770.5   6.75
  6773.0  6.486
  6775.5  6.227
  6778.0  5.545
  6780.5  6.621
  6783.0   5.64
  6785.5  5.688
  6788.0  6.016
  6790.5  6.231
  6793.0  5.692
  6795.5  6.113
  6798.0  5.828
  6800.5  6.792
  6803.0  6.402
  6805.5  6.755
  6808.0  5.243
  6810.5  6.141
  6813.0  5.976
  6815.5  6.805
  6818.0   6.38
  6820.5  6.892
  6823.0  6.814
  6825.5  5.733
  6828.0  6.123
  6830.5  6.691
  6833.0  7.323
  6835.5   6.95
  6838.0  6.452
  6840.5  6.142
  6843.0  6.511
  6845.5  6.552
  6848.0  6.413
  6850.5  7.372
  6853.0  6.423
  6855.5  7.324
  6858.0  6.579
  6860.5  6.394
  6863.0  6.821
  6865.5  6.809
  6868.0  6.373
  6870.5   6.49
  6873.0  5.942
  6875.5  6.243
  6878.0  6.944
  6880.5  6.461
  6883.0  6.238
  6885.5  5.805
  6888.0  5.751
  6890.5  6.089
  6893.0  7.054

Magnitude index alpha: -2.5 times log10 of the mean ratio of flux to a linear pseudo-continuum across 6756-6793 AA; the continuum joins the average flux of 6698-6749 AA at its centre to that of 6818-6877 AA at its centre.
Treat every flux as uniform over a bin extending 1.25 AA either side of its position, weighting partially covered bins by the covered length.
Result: 0.05 mag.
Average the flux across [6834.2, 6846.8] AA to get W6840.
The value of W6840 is 6.52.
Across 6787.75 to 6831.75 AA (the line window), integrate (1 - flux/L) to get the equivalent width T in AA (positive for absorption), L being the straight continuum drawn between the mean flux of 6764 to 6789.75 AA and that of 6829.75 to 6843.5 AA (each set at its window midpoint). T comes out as 1.1 AA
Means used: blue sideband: 6.1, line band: 6.26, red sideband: 6.69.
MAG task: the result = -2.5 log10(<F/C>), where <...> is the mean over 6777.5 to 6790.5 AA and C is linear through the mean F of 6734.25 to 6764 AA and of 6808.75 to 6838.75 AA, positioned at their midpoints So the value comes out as 0.06 mag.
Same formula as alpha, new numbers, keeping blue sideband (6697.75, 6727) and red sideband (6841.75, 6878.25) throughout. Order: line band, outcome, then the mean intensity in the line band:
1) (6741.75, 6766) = 0.04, 6.17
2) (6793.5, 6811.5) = 0.06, 6.16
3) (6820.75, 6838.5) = -0.01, 6.61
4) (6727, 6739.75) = 0.05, 6.1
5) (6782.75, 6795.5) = 0.10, 5.9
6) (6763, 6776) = 0.02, 6.3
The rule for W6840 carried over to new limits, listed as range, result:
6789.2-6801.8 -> 6.13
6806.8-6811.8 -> 5.7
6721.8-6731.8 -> 6.27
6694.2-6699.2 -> 6.13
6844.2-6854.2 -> 6.69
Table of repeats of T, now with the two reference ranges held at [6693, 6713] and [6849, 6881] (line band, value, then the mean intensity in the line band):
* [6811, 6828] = 0.37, 6.4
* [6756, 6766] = 0.67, 5.99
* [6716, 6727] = -0.02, 6.35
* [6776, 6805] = 1.81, 6.07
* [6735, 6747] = 1.03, 5.83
